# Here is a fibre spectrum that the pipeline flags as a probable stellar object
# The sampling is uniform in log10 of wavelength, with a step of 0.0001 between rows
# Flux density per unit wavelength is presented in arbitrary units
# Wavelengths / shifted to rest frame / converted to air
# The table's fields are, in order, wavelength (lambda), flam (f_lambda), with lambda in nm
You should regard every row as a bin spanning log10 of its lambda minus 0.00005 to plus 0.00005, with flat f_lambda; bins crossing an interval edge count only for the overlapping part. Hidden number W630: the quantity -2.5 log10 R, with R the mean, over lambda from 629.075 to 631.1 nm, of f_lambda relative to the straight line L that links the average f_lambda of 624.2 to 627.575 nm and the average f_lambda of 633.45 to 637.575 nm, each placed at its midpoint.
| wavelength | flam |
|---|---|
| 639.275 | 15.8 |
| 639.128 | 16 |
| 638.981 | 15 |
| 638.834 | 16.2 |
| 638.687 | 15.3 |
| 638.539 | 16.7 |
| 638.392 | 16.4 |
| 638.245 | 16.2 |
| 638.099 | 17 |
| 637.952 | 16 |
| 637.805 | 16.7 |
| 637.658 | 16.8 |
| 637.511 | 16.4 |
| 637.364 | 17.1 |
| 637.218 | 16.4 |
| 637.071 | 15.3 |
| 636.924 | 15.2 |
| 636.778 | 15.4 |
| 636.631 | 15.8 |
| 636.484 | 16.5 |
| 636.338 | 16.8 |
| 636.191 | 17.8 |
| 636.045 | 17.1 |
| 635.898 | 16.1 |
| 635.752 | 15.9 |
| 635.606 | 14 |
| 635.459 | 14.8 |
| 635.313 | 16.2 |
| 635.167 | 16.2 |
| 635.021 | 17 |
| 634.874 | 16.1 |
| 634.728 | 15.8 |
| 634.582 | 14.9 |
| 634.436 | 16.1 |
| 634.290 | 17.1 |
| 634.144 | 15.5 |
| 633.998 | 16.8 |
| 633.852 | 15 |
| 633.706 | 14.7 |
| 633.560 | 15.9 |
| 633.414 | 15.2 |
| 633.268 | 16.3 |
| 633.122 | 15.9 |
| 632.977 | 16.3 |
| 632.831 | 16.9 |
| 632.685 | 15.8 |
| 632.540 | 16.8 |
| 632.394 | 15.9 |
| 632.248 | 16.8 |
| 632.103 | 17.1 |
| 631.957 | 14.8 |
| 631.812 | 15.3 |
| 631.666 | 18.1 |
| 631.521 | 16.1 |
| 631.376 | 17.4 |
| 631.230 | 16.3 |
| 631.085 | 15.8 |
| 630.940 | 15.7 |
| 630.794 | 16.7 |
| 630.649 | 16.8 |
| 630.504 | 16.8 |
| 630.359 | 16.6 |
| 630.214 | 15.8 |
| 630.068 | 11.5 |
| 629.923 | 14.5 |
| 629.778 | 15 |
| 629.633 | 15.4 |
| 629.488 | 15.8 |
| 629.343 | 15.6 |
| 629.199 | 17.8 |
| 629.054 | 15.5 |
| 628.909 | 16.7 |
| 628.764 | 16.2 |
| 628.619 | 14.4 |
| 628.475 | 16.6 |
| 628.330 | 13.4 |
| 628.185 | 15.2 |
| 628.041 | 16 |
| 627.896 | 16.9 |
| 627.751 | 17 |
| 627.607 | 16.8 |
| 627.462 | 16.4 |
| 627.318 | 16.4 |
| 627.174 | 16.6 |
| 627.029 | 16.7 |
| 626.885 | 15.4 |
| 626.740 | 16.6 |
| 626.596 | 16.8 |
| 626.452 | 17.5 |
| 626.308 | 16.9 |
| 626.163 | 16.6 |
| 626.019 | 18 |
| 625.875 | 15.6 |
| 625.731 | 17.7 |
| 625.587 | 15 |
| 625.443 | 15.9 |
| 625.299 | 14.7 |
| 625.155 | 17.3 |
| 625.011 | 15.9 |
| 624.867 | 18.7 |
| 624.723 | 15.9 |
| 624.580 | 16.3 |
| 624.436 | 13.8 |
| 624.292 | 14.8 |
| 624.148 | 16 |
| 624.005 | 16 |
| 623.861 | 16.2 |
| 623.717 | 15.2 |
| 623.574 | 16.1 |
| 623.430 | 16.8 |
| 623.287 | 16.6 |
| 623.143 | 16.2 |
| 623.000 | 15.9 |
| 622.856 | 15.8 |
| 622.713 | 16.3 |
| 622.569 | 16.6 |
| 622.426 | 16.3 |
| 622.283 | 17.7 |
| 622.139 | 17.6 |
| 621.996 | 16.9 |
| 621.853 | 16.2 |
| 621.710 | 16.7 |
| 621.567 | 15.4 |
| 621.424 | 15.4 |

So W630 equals 0.033 mag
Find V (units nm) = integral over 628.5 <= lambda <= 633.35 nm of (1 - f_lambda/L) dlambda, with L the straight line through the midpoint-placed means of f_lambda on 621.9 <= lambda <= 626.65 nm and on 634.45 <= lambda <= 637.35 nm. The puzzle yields 0.04 nm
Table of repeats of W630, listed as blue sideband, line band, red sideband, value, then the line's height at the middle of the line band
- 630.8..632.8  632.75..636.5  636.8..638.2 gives 0.02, 16.3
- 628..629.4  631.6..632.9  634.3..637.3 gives -0.03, 15.9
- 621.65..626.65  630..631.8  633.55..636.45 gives 0.00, 16.1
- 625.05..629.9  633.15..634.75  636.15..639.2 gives 0.03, 16.2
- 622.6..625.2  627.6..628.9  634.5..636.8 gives 0.02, 16.1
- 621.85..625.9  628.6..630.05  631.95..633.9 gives 0.03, 16.1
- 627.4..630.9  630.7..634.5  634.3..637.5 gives -0.02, 15.9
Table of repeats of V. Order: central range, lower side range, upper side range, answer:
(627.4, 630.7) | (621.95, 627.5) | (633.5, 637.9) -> 0.095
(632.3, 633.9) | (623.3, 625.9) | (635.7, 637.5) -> 0.030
